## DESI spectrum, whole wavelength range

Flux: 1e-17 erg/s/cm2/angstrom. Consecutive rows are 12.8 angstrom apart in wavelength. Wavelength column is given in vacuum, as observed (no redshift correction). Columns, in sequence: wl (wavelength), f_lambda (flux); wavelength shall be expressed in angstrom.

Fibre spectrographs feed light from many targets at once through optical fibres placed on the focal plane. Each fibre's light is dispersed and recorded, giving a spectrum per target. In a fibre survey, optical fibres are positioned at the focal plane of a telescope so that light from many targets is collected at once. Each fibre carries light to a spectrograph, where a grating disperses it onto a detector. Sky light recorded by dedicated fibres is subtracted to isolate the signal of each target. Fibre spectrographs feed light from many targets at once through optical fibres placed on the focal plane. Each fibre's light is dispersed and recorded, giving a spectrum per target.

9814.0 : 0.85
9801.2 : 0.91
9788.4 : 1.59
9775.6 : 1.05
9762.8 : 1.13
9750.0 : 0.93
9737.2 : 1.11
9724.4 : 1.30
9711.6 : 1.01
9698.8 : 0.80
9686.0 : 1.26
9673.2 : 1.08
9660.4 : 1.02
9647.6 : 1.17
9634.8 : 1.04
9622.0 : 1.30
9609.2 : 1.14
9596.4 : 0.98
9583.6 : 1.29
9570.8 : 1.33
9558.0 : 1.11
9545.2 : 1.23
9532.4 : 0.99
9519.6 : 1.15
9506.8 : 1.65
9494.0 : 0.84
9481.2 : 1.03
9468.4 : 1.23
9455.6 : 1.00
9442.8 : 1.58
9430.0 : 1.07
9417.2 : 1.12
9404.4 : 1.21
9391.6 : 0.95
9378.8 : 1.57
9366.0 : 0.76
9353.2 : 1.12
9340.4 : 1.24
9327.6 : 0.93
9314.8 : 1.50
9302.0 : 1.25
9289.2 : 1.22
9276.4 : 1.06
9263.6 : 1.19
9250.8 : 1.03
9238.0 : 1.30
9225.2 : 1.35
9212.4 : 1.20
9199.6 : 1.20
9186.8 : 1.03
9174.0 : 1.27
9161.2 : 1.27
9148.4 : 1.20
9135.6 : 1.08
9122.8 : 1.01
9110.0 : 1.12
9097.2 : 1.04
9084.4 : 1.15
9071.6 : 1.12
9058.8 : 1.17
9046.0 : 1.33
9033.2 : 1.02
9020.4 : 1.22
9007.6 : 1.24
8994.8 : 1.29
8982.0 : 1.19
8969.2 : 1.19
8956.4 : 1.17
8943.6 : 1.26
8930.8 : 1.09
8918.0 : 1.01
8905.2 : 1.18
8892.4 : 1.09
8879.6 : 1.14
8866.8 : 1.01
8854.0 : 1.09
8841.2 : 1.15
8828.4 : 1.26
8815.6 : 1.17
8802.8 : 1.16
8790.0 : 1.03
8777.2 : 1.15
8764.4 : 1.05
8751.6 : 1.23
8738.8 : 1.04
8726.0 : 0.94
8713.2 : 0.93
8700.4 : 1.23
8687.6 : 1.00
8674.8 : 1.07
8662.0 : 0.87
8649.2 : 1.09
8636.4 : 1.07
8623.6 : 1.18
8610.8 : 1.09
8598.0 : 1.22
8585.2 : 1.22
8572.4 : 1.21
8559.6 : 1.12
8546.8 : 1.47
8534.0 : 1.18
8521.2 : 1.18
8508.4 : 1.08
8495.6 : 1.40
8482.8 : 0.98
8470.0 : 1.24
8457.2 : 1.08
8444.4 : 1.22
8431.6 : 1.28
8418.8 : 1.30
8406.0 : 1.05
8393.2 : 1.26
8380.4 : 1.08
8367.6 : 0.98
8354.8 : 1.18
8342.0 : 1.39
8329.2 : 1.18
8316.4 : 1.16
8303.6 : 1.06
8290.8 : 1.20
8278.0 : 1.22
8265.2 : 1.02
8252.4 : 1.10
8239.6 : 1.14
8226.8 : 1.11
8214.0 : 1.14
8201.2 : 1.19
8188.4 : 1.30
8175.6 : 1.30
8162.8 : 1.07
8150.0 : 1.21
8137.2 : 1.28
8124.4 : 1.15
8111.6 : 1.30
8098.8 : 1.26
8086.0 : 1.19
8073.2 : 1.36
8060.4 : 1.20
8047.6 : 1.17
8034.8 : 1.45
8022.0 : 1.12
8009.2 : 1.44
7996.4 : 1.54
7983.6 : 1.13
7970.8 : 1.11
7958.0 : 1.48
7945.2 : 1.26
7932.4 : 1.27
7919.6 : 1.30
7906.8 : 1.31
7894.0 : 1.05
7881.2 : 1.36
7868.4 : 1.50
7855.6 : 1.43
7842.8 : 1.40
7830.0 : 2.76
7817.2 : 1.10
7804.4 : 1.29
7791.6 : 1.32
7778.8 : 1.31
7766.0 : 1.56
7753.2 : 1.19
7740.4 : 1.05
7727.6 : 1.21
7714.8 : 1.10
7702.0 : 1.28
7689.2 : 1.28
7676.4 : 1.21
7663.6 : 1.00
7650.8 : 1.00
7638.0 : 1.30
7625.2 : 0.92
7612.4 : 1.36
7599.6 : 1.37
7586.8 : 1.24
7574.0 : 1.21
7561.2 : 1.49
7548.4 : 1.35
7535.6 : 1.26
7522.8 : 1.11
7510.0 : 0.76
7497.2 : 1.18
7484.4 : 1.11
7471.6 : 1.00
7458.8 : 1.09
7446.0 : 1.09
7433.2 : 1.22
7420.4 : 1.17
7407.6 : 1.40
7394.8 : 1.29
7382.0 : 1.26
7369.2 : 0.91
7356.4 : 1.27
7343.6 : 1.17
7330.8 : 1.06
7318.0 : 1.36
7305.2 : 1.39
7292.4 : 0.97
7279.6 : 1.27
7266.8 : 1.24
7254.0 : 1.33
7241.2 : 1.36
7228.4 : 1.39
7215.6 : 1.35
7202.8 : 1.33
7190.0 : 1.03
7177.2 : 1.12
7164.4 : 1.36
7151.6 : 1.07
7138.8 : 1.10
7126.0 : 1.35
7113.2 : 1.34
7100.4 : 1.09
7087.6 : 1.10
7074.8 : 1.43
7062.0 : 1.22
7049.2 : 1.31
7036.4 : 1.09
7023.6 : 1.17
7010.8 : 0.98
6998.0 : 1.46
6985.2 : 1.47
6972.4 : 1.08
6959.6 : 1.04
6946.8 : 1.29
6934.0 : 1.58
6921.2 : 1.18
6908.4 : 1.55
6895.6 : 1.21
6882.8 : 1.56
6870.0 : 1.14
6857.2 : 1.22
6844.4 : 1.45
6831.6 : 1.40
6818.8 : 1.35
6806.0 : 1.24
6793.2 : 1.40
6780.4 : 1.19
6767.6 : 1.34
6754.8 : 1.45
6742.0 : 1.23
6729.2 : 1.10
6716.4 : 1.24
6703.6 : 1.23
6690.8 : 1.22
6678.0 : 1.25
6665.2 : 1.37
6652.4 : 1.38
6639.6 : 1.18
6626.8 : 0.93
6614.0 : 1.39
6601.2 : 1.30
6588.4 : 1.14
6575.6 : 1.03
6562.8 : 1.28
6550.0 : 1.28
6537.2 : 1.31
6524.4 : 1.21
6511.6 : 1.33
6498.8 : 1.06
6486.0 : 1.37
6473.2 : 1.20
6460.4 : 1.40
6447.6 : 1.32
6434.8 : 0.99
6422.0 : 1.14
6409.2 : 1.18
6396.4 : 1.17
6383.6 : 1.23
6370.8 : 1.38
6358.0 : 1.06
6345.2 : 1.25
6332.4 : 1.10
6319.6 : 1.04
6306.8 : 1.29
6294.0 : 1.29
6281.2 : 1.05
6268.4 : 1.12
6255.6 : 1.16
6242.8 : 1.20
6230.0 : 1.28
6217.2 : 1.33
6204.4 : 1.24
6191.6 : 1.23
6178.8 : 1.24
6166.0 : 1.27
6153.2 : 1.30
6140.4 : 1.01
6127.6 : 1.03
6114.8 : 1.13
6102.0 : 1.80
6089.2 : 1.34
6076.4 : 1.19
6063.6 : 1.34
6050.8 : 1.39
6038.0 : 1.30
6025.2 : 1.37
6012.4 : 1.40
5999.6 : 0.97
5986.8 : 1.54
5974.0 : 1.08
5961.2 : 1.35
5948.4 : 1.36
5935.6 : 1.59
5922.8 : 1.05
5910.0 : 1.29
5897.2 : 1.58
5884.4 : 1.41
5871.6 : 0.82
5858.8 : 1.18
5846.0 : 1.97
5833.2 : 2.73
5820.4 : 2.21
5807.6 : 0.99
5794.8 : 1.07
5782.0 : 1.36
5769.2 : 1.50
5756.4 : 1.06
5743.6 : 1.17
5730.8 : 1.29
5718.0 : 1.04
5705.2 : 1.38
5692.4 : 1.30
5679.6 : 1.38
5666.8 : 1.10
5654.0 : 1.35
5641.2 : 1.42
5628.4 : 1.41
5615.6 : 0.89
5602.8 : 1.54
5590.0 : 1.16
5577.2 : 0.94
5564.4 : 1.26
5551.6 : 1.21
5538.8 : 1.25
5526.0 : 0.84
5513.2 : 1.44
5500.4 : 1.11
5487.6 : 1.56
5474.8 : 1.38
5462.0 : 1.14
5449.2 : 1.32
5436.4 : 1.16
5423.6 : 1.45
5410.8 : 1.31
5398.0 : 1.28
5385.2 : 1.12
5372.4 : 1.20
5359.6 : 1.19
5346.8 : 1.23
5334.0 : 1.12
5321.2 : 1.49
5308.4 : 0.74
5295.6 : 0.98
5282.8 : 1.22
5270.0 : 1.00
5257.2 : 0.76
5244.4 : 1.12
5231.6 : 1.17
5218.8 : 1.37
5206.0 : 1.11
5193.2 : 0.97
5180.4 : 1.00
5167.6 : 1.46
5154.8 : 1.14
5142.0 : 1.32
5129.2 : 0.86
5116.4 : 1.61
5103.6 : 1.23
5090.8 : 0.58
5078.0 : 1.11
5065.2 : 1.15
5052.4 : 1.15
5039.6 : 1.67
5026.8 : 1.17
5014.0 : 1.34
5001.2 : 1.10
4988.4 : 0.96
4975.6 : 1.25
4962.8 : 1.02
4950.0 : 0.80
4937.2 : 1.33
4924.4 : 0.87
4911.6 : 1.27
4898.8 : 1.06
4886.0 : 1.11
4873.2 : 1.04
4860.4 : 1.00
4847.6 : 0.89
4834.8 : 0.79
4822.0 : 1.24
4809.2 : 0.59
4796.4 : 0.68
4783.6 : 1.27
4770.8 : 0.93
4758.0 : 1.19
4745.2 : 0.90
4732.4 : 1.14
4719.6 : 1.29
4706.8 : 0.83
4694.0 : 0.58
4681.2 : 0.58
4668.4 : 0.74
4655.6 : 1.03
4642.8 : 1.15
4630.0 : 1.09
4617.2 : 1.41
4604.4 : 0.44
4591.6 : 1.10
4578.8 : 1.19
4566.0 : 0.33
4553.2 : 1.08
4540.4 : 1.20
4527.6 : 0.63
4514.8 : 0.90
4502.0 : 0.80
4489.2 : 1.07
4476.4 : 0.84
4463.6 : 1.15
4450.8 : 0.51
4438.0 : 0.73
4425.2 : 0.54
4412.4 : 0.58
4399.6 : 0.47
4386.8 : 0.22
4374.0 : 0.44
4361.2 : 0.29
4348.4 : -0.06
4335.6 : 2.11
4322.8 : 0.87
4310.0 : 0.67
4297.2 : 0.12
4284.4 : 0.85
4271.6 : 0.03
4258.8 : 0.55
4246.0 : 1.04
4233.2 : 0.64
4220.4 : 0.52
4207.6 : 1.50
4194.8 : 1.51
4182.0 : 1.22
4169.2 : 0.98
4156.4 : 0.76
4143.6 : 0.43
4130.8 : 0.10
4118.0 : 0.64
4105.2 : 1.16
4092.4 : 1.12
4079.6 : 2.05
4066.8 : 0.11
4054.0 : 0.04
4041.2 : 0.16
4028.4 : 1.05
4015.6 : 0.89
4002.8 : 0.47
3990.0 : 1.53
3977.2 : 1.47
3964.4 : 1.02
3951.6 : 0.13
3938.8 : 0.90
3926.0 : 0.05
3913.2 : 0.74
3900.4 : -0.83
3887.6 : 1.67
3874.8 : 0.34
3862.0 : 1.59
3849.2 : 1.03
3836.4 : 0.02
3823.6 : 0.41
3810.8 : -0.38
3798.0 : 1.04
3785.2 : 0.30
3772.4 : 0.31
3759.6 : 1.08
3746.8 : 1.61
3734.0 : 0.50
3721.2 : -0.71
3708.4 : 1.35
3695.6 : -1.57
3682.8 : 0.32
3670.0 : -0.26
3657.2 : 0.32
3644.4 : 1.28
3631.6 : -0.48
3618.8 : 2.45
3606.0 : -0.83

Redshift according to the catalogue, 0.56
